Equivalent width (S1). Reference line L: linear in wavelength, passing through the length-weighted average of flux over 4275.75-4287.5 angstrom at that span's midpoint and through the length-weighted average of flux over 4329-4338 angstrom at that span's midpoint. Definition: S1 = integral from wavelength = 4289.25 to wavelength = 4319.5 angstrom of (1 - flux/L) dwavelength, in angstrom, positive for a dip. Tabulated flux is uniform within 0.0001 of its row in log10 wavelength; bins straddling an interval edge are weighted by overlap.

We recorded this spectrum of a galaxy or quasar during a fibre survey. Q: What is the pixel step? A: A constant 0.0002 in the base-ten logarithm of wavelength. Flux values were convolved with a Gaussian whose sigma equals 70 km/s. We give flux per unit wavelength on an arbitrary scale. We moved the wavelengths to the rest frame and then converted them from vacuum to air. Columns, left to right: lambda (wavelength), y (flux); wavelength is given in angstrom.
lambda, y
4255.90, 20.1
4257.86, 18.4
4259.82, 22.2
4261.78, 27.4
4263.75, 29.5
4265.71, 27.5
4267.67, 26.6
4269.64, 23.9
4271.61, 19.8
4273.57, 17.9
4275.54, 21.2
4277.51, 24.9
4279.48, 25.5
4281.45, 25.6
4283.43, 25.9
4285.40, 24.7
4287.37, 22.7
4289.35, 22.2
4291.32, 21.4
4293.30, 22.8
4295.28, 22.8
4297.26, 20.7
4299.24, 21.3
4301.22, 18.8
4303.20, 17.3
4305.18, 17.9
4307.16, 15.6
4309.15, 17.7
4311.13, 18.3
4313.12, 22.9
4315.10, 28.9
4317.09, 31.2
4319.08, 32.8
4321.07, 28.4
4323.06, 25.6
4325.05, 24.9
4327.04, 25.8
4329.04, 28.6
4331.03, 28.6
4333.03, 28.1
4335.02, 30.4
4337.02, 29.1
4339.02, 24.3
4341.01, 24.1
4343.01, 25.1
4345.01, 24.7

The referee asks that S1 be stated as 5.50 angstrom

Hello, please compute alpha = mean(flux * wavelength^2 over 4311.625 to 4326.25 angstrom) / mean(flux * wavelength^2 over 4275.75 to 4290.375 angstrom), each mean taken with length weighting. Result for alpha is 1.15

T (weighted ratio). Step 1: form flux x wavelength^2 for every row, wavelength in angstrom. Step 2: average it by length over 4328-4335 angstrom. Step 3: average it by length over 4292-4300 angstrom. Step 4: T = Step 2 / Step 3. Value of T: 1.33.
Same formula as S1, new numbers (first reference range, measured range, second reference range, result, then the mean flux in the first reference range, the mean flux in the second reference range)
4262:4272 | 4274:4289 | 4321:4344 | 1.2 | 25.9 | 26.9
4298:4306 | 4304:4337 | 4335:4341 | -3.2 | 18.9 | 26.9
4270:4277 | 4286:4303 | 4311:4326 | 1.4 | 20.4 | 27.1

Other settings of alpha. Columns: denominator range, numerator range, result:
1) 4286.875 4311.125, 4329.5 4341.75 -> 1.40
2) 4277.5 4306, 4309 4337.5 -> 1.23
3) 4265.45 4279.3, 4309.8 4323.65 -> 1.18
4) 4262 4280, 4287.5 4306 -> 0.87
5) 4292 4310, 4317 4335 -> 1.47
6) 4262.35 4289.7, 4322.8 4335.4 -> 1.16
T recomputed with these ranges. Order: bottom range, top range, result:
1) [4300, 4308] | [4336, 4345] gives 1.48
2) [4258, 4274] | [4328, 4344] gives 1.16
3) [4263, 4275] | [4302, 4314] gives 0.77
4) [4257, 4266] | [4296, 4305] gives 0.80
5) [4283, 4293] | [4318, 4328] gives 1.21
